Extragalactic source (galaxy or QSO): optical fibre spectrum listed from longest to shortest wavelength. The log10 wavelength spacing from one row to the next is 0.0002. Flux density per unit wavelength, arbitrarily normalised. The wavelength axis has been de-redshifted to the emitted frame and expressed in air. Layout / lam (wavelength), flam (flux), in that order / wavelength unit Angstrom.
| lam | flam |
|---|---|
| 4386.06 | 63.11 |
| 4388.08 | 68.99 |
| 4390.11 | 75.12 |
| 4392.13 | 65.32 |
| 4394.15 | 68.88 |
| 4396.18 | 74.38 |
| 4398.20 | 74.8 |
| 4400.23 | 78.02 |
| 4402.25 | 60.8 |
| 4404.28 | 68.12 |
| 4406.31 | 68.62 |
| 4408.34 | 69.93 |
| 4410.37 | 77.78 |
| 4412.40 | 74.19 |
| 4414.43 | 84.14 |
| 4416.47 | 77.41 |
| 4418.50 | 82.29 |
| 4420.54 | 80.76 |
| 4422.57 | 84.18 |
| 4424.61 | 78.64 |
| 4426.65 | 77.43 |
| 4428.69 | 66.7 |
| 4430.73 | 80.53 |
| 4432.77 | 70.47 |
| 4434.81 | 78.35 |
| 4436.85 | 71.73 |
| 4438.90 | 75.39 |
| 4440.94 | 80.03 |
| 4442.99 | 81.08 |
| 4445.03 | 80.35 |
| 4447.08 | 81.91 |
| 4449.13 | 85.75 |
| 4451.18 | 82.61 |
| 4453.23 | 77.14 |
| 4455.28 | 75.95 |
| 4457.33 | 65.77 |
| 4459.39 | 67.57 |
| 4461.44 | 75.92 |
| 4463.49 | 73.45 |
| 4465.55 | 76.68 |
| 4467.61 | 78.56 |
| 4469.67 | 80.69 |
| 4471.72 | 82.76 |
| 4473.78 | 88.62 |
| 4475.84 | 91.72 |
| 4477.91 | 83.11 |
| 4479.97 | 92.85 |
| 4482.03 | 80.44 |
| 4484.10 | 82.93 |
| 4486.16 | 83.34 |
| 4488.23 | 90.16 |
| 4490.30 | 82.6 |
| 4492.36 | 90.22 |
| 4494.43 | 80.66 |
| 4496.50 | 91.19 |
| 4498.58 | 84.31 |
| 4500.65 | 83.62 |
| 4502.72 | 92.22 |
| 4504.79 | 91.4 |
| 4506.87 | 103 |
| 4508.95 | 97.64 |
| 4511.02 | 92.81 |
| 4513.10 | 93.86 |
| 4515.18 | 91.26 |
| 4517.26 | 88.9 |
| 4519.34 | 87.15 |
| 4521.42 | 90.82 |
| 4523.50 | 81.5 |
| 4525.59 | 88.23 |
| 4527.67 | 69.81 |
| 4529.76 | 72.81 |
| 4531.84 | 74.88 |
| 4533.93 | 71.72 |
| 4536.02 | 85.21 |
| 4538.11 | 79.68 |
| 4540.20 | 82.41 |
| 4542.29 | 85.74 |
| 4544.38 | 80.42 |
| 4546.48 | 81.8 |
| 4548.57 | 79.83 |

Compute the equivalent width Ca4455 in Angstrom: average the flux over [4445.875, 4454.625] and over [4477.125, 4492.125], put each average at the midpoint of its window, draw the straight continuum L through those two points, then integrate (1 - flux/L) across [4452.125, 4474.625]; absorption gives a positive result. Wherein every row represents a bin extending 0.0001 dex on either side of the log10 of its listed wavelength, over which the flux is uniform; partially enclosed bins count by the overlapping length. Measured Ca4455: 1.8 Angstrom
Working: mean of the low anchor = 81.5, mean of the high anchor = 85.4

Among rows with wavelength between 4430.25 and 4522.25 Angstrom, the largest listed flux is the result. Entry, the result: 103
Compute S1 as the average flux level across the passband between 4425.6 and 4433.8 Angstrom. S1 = 73.8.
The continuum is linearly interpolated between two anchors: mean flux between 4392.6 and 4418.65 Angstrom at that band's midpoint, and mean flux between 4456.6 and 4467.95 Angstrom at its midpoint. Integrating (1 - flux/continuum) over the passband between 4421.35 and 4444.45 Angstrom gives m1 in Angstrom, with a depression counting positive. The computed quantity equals -1.2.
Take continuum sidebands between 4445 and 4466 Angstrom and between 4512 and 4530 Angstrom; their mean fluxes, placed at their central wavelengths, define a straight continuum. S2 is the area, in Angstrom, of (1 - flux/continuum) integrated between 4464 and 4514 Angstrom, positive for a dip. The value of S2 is -3.7 Angstrom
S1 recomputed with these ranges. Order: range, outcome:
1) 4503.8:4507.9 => 97.1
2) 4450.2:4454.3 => 79.8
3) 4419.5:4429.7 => 77.5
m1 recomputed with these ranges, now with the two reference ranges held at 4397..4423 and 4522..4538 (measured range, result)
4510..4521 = -1.8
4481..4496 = -1.4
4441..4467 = -0.3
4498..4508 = -1.8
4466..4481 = -1.6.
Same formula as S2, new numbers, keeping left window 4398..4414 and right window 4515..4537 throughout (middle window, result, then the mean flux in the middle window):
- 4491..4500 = -0.8 Angstrom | 86.3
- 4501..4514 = -2.3 Angstrom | 94.6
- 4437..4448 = -0.6 Angstrom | 79.1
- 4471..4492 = -2.2 Angstrom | 86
